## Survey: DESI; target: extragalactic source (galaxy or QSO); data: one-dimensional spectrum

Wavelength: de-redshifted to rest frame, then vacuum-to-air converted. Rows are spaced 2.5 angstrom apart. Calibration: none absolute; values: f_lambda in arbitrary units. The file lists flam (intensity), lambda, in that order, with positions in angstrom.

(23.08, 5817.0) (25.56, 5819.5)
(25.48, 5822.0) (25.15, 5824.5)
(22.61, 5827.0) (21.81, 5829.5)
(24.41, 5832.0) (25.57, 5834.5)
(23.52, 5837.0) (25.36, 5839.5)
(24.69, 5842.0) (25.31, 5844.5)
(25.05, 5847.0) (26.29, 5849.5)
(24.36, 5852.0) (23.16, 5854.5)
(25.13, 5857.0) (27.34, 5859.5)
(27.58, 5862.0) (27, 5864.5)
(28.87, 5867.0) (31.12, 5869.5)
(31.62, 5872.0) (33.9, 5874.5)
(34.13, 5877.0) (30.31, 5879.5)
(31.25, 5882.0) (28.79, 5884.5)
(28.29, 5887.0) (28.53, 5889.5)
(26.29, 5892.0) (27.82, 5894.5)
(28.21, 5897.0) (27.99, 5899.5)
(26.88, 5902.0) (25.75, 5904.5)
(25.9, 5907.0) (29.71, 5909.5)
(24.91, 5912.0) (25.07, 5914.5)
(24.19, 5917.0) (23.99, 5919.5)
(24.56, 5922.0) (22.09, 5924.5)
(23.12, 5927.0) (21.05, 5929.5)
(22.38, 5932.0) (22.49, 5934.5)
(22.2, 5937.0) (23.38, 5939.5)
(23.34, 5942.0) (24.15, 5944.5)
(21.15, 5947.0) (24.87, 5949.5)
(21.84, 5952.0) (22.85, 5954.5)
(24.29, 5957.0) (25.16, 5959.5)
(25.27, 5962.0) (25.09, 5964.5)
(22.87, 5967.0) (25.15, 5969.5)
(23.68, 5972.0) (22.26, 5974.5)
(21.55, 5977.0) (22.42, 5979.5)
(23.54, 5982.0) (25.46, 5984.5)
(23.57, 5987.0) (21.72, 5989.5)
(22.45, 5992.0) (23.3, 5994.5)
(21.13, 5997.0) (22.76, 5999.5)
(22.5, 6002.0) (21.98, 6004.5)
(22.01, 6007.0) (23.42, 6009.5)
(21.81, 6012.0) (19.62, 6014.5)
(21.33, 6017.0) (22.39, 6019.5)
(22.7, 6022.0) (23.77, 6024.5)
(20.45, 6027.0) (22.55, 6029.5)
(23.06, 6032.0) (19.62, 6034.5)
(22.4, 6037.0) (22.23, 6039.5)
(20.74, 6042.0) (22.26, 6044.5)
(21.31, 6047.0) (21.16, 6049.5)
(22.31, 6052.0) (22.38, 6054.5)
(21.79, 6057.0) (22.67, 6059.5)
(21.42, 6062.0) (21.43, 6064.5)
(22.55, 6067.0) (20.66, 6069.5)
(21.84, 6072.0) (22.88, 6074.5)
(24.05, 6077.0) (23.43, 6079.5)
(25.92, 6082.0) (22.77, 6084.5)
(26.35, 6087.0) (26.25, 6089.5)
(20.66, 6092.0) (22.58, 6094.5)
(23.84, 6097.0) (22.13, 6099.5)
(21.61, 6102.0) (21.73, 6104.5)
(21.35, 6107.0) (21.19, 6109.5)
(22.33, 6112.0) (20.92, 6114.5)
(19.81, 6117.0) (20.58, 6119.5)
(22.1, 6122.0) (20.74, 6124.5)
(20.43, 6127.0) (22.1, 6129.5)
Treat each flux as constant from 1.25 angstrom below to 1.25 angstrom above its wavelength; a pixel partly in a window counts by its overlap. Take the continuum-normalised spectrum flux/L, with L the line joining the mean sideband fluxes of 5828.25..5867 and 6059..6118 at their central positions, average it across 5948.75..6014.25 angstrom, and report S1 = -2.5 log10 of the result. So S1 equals 0.03 mag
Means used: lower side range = 25.2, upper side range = 22.5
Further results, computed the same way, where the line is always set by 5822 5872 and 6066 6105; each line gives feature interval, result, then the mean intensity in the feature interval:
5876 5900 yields -0.16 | 29.1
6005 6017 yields 0.11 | 21.7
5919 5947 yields 0.08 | 22.9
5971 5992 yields 0.06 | 23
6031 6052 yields 0.09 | 21.6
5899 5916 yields -0.06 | 26.5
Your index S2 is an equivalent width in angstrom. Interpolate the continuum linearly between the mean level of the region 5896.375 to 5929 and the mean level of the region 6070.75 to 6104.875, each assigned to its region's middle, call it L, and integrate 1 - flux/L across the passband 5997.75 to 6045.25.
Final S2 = 4.2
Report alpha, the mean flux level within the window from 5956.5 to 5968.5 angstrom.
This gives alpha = 24.6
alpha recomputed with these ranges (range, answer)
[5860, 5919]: 28.4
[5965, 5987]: 23.4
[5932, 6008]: 23.1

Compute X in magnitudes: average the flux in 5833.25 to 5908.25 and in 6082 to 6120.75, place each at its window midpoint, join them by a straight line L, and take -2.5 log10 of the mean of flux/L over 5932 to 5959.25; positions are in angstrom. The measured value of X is 0.12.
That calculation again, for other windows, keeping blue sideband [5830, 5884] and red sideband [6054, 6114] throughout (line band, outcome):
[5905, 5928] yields 0.053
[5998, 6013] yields 0.087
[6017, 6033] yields 0.070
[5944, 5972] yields 0.062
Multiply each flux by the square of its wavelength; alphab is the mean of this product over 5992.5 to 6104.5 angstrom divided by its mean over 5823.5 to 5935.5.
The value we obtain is 0.9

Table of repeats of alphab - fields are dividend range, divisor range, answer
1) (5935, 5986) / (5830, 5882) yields 0.89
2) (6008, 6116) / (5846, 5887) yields 0.83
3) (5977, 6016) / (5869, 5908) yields 0.80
